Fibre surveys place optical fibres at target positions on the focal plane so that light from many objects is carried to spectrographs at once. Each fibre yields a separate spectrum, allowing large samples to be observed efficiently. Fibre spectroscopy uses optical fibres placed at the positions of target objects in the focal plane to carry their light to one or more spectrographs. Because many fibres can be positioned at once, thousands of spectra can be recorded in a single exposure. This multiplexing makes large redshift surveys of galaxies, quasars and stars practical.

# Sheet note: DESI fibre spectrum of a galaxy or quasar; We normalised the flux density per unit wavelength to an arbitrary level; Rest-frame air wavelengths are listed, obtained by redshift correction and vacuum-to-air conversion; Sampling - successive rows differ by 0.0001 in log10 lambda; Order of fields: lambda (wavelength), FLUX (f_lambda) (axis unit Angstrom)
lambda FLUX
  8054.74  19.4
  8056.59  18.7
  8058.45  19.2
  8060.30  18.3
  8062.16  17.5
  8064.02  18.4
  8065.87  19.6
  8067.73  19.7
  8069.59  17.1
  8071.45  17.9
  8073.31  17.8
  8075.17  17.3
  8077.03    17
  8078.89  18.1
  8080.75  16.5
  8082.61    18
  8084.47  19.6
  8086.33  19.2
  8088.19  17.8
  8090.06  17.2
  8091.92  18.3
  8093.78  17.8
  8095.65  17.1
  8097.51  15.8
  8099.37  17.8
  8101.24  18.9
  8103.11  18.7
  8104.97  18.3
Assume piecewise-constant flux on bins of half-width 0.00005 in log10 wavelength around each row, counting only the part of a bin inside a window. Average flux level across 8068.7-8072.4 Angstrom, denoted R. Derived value 17.5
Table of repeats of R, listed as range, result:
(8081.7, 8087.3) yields 18.9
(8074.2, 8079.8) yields 17.5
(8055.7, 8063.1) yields 18.4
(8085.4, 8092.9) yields 18.1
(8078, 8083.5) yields 17.5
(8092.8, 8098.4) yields 16.9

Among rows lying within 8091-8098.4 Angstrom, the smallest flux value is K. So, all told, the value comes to 15.8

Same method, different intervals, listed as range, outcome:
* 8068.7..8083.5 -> 16.5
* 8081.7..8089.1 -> 17.8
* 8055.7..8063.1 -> 17.5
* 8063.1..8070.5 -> 17.1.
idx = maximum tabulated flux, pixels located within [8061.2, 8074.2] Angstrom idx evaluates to 19.7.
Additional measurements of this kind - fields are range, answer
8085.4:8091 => 19.2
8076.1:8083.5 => 18.1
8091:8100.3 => 18.3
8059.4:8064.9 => 18.4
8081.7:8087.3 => 19.6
